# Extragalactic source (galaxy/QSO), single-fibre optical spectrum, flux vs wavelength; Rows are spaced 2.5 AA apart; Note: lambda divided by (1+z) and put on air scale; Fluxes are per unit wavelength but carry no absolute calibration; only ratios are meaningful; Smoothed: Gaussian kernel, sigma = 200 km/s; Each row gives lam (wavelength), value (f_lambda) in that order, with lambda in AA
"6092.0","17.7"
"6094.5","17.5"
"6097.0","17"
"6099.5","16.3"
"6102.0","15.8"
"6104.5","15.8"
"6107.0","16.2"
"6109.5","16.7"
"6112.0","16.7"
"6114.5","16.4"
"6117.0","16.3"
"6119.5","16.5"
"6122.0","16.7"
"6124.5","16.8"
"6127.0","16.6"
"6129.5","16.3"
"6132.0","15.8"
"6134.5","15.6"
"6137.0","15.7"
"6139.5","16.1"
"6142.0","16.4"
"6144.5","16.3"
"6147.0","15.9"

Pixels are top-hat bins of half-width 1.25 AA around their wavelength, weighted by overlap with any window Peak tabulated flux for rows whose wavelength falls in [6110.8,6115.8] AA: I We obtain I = 16.7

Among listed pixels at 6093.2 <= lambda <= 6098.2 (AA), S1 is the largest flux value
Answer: 17.5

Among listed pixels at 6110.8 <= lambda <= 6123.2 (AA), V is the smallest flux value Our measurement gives 16.3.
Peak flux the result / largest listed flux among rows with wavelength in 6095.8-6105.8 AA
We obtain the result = 17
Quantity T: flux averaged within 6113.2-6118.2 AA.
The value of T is 16.4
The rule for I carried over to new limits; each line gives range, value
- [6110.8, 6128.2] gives 16.8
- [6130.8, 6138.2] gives 15.8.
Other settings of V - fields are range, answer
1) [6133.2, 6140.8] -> 15.6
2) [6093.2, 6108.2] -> 15.8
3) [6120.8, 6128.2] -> 16.6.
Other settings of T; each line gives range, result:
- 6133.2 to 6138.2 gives 15.7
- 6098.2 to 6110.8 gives 16.2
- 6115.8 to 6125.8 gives 16.6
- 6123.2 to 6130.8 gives 16.6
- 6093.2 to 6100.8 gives 16.9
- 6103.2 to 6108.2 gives 16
